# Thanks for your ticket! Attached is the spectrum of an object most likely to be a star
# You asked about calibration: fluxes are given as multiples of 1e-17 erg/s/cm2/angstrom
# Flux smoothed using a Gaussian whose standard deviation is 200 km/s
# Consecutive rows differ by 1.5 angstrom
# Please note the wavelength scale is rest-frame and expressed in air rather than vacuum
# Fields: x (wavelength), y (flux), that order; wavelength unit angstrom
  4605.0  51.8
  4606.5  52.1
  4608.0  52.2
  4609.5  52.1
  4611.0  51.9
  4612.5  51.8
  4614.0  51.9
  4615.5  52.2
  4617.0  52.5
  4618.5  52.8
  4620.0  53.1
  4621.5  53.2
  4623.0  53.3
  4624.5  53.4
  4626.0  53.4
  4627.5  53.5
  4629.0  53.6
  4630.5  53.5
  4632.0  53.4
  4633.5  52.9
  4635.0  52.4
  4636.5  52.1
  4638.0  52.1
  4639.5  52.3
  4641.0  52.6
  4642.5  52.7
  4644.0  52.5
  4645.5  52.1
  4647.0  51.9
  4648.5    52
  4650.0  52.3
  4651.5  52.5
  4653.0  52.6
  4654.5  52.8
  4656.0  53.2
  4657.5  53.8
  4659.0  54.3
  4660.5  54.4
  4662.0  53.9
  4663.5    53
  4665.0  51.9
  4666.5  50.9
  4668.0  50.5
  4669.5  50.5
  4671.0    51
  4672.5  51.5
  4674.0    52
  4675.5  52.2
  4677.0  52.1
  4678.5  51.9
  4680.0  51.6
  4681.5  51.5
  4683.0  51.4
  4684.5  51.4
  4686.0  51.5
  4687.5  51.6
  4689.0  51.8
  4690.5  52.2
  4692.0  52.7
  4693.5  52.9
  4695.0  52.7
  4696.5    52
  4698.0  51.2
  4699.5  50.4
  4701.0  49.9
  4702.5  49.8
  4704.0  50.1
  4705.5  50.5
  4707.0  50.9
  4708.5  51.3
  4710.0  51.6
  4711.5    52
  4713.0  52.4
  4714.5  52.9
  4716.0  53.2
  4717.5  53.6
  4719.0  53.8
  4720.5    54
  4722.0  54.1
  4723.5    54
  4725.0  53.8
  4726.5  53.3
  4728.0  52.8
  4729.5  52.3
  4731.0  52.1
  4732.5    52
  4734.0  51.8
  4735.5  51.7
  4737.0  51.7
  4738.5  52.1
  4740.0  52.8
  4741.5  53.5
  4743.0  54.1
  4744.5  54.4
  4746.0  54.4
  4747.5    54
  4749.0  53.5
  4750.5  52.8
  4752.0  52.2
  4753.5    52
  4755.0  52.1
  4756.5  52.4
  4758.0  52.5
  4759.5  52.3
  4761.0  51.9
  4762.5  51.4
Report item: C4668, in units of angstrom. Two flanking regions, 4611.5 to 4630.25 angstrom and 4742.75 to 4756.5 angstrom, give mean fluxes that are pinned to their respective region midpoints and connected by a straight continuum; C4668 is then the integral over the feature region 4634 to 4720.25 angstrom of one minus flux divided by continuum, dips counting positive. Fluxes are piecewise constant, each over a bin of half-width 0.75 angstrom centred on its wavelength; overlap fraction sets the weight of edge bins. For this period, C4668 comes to 1.6 angstrom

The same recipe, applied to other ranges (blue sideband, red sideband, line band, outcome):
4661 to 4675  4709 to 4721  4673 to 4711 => 0.60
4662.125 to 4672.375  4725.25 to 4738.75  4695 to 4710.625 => 0.32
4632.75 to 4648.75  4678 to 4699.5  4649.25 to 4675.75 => -0.15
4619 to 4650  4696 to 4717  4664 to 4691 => 0.19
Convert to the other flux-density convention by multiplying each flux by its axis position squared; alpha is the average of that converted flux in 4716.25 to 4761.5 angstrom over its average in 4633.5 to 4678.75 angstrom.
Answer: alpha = 1.0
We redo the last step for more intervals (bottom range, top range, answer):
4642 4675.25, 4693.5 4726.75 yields 1.02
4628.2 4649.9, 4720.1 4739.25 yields 1.04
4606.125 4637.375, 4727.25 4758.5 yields 1.05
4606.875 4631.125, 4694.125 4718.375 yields 1.01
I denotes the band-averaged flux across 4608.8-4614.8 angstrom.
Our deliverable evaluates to 51.9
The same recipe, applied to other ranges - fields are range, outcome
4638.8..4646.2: 52.4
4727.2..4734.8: 52.2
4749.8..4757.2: 52.3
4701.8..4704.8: 50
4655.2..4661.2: 53.9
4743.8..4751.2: 53.8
